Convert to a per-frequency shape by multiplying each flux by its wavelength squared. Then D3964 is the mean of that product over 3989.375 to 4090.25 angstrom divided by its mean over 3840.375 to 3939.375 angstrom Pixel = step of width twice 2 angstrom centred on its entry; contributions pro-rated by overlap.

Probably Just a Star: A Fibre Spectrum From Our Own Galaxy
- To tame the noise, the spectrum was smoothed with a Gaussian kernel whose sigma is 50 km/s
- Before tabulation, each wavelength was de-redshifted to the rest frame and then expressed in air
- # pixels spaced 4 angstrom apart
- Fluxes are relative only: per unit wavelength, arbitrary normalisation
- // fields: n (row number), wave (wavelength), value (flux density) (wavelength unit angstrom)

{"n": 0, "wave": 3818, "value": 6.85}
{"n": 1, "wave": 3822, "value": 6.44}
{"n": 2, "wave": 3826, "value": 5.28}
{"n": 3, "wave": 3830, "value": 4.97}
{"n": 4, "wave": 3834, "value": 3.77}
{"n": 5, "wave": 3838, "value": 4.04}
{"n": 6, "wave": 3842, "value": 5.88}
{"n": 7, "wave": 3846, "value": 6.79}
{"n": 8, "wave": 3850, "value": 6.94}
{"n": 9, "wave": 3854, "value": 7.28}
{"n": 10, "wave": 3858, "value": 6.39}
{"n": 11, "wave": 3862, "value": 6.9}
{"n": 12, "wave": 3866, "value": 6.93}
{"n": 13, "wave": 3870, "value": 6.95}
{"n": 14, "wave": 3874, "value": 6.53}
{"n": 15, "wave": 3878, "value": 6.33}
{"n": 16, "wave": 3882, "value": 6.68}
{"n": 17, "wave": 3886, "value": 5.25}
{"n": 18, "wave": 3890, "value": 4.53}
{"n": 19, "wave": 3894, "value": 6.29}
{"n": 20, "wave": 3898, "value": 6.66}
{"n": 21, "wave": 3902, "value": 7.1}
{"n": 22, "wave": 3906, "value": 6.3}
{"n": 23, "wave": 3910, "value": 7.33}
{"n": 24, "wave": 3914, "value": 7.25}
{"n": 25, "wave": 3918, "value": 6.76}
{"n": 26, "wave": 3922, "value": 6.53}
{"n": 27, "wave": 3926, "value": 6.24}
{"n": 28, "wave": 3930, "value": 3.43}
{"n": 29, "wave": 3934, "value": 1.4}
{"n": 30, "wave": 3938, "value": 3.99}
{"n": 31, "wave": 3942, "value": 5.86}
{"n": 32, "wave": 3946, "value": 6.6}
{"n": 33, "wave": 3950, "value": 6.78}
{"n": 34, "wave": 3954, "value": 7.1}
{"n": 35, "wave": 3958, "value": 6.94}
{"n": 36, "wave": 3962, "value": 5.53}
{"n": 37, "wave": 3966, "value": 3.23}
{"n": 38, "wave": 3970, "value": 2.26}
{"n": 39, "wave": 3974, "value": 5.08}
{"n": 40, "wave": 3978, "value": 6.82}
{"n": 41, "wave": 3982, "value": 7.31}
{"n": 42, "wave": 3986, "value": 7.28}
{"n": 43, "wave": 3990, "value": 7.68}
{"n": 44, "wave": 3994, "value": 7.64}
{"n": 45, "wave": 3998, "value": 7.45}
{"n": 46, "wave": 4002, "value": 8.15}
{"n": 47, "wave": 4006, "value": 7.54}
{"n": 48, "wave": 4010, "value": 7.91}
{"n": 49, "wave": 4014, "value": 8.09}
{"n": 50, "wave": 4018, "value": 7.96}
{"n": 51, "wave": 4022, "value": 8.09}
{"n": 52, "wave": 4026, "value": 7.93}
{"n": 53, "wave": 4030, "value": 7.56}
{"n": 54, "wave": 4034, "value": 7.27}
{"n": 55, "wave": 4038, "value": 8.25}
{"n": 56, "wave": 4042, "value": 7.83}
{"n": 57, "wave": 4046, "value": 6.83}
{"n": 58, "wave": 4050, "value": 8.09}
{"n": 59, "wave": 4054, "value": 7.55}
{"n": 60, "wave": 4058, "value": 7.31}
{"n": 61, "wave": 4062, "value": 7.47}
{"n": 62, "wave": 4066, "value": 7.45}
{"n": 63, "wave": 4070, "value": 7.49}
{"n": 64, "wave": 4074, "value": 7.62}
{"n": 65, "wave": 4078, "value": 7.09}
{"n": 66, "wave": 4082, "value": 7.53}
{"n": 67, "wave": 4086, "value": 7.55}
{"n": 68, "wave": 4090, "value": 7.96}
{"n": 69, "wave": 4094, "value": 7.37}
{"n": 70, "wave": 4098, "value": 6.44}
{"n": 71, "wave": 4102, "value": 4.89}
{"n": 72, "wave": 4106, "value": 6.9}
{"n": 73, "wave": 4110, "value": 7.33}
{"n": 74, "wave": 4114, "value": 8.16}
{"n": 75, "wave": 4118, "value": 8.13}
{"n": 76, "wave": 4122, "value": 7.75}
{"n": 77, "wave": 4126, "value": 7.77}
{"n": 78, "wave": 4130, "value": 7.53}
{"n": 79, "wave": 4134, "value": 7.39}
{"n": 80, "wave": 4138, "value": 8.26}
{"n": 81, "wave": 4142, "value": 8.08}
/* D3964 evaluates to 1.35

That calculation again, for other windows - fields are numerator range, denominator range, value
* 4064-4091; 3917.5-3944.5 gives 1.68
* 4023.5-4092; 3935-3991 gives 1.37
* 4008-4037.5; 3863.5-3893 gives 1.37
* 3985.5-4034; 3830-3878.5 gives 1.36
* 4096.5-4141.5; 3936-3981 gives 1.45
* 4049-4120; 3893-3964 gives 1.32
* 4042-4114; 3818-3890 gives 1.34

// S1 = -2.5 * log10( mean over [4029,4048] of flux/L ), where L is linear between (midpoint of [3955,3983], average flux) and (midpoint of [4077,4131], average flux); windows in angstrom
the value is -0.19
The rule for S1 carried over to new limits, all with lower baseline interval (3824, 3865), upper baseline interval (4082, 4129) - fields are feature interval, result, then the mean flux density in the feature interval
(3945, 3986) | 0.12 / 5.82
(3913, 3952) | 0.17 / 5.44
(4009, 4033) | -0.16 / 7.9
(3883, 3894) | 0.15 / 5.31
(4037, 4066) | -0.09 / 7.59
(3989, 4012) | -0.15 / 7.73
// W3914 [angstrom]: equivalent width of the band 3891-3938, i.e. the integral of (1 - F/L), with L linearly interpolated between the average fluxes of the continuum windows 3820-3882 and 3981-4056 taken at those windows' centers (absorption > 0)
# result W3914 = 6.11 angstrom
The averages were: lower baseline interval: 6.11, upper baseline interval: 7.71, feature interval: 5.82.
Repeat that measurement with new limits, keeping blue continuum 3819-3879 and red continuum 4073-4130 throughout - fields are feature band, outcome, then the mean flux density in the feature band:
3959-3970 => 4.0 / 4.23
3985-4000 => -1.6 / 7.53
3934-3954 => 3.3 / 5.5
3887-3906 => 0.7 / 6.11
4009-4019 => -1.6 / 8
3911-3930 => 0.2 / 6.38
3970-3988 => 1.6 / 6.14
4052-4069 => -0.8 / 7.45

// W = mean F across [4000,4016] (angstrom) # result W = 7.92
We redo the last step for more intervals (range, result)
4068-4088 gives 7.46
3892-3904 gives 6.68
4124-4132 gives 7.65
